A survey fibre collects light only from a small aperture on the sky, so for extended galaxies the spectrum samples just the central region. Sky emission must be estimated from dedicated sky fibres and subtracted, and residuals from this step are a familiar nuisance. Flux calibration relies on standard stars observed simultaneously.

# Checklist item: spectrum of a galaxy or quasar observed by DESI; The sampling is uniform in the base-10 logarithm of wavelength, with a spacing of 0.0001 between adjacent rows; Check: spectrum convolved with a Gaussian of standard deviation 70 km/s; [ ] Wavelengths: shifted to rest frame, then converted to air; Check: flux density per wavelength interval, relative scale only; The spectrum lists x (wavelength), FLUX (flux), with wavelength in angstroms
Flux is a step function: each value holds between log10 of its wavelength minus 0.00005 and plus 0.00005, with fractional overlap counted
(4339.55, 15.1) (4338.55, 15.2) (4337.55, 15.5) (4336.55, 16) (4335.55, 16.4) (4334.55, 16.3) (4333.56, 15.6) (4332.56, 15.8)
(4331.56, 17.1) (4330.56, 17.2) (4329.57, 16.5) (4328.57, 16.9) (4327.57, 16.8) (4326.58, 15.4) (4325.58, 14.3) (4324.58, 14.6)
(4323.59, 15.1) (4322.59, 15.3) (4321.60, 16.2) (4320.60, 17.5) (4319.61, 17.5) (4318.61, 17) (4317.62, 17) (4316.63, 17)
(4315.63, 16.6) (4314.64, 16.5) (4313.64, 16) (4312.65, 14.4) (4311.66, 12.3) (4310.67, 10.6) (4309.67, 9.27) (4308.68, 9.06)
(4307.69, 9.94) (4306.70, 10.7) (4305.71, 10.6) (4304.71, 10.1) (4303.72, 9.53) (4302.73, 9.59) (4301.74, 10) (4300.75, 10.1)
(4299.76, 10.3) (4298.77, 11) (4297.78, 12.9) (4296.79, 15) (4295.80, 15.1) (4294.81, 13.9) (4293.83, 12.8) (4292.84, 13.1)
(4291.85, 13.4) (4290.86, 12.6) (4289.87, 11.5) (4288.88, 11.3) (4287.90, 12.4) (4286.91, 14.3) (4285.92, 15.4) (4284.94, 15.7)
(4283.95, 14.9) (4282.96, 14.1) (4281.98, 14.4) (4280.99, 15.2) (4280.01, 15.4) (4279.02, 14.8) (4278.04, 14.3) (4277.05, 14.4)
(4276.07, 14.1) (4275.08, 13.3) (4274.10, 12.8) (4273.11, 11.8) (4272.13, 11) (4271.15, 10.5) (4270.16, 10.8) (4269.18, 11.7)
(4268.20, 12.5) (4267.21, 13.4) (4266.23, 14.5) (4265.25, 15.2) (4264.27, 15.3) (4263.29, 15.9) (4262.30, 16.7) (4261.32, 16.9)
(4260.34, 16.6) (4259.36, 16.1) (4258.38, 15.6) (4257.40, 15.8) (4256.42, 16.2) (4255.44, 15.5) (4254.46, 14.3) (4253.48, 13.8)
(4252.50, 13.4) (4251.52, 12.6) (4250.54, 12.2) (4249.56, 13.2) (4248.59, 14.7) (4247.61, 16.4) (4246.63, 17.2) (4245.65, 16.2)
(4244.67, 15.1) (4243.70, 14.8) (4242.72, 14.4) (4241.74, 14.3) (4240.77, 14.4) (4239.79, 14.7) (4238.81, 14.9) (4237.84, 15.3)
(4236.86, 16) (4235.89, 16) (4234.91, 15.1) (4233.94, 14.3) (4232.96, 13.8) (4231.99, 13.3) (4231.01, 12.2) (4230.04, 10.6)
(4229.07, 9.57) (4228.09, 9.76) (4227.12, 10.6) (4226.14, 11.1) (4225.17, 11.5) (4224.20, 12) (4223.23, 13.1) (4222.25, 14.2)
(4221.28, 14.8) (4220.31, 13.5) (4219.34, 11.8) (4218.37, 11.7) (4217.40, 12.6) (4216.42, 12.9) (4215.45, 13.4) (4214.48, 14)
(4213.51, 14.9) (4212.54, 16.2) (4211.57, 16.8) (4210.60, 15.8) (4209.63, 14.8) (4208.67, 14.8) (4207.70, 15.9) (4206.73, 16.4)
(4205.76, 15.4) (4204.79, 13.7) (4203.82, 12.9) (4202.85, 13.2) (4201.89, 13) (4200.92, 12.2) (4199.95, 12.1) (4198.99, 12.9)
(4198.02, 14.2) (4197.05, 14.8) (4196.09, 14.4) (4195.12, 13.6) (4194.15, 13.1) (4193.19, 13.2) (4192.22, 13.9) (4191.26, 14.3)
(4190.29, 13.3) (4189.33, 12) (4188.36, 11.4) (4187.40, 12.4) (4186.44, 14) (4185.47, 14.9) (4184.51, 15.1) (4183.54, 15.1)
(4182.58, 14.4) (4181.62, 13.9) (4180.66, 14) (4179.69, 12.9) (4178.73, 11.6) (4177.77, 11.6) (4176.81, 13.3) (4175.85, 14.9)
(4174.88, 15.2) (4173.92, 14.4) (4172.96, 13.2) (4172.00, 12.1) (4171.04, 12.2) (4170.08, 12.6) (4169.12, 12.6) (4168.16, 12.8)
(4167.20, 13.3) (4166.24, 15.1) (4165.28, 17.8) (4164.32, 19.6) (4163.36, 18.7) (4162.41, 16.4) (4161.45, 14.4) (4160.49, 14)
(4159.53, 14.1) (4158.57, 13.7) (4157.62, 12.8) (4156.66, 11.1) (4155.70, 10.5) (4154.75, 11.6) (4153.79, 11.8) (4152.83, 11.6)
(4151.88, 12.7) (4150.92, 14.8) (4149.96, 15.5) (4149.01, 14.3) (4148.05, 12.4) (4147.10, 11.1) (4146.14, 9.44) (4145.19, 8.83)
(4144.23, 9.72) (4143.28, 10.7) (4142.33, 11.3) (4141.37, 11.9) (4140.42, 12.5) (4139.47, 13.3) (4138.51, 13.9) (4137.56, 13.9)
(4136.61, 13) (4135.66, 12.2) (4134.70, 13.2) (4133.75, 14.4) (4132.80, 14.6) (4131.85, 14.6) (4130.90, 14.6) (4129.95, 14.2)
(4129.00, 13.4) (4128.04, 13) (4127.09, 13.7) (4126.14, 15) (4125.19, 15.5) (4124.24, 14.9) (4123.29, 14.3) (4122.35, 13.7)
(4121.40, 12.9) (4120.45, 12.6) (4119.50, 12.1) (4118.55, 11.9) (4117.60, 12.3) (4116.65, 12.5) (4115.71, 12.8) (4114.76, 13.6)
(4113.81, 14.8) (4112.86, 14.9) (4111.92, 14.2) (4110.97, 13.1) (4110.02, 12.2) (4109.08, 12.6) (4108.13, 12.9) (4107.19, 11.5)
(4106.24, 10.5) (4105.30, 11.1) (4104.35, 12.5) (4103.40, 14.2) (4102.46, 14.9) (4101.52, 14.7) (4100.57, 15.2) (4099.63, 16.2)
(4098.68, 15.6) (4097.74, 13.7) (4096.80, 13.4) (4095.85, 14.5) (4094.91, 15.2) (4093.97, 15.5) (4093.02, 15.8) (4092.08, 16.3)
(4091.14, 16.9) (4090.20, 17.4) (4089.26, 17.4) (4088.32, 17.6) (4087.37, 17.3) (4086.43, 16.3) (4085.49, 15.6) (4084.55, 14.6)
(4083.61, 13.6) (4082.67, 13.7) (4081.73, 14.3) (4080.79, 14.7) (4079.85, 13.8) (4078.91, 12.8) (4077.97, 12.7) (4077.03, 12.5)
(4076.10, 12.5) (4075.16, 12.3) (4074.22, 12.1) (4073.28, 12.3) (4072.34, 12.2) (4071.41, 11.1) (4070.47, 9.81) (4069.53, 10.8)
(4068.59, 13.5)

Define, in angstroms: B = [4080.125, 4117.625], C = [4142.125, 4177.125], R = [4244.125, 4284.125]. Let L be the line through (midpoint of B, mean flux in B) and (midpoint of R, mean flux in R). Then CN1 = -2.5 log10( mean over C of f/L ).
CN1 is 0.09 mag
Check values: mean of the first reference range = 14.4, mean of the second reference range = 14.4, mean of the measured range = 13.3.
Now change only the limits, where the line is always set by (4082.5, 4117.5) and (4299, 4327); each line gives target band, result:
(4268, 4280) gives 0.06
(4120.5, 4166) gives 0.06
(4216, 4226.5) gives 0.09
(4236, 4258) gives -0.09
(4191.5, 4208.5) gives 0.00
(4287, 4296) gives 0.04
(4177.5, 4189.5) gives 0.05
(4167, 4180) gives 0.08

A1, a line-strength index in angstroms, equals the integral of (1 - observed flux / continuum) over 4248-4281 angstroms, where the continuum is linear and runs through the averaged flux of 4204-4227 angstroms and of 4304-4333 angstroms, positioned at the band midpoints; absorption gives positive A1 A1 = 0.2 angstroms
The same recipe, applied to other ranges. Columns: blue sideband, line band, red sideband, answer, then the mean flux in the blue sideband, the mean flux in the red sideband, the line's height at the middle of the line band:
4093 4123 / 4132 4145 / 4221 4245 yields 0.8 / 13.5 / 13.4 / 13.5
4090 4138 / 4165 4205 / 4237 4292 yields 1.6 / 13.9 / 14.3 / 14.1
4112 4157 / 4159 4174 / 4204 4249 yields -1.4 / 12.9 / 14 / 13.3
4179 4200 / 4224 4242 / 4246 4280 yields 1.1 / 13.6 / 14.2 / 14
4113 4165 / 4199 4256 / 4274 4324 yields -2.0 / 13.3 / 13.5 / 13.4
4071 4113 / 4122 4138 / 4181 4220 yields 0.0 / 14.1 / 13.9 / 14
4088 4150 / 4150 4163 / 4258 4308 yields 0.3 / 13.6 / 13.2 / 13.5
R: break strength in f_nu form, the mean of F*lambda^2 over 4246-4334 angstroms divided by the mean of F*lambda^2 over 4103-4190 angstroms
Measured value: 1.13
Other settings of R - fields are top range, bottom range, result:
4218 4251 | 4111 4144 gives 1.07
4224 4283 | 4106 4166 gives 1.11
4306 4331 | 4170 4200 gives 1.16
